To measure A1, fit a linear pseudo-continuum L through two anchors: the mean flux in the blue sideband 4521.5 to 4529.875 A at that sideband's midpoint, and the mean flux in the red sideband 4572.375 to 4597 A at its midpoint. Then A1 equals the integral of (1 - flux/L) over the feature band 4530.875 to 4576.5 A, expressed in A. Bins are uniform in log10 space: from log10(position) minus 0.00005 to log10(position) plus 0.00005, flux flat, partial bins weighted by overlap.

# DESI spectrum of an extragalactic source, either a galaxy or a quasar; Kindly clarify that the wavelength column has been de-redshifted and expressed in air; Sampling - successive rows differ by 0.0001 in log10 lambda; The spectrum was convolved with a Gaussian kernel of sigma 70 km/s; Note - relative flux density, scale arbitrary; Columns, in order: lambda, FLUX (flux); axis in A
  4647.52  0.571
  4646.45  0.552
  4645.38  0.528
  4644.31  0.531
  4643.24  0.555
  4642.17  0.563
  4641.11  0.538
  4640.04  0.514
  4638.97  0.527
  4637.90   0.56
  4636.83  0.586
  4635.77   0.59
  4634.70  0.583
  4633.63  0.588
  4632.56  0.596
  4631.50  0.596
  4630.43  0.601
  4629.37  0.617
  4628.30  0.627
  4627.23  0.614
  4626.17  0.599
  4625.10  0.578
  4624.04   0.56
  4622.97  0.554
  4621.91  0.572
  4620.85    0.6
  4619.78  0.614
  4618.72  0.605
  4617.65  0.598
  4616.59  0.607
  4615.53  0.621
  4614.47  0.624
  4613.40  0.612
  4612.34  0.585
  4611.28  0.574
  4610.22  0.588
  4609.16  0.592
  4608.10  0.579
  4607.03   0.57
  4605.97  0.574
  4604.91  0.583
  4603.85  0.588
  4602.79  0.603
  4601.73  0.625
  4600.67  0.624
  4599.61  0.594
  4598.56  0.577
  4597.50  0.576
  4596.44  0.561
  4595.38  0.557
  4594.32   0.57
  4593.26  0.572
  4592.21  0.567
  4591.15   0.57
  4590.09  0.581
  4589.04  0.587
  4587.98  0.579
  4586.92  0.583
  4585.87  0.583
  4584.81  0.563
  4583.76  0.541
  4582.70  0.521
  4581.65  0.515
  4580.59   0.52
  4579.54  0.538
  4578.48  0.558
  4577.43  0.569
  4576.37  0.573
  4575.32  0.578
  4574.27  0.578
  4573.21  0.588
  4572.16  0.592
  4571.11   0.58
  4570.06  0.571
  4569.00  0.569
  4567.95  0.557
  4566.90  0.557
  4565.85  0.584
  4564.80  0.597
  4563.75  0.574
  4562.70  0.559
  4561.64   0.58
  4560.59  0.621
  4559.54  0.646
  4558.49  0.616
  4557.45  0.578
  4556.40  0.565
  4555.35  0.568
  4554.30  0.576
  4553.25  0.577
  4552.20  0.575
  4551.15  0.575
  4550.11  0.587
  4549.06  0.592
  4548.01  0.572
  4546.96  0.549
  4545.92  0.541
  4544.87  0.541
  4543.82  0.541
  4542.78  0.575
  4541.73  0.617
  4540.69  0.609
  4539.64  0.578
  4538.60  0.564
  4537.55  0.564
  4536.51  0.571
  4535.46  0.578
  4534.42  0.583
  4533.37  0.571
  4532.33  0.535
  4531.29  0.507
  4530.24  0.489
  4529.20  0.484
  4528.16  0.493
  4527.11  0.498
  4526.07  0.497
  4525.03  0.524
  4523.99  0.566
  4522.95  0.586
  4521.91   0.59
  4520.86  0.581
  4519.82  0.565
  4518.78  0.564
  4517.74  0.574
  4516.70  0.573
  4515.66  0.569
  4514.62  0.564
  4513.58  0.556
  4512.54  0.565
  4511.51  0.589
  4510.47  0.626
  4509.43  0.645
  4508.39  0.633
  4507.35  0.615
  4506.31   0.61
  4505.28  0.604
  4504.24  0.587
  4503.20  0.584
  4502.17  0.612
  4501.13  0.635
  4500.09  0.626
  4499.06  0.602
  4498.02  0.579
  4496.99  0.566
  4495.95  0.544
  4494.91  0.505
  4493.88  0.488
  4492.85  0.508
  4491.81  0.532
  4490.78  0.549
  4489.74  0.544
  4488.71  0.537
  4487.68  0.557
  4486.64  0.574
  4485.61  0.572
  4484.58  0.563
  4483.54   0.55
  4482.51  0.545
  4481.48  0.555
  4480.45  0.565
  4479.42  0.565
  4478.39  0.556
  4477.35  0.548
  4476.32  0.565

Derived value -2.5 A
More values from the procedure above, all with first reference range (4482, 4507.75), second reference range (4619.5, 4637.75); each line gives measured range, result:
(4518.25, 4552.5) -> 1.10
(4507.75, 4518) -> -0.35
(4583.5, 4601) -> 0.28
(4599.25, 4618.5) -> -0.29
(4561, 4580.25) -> 0.30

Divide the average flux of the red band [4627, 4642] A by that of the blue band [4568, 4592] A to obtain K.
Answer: 1.0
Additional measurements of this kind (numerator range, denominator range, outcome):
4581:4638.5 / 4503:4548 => 1.03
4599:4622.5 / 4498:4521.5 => 1.01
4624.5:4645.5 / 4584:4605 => 0.99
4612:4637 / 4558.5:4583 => 1.04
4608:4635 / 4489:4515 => 1.03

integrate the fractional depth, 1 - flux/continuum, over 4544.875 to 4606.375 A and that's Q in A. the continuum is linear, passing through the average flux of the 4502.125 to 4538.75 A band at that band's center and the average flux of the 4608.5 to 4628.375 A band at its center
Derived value 0.8 A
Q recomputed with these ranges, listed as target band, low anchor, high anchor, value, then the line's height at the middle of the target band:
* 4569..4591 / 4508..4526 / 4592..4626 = 0.7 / 0.585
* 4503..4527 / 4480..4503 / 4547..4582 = -0.6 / 0.565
